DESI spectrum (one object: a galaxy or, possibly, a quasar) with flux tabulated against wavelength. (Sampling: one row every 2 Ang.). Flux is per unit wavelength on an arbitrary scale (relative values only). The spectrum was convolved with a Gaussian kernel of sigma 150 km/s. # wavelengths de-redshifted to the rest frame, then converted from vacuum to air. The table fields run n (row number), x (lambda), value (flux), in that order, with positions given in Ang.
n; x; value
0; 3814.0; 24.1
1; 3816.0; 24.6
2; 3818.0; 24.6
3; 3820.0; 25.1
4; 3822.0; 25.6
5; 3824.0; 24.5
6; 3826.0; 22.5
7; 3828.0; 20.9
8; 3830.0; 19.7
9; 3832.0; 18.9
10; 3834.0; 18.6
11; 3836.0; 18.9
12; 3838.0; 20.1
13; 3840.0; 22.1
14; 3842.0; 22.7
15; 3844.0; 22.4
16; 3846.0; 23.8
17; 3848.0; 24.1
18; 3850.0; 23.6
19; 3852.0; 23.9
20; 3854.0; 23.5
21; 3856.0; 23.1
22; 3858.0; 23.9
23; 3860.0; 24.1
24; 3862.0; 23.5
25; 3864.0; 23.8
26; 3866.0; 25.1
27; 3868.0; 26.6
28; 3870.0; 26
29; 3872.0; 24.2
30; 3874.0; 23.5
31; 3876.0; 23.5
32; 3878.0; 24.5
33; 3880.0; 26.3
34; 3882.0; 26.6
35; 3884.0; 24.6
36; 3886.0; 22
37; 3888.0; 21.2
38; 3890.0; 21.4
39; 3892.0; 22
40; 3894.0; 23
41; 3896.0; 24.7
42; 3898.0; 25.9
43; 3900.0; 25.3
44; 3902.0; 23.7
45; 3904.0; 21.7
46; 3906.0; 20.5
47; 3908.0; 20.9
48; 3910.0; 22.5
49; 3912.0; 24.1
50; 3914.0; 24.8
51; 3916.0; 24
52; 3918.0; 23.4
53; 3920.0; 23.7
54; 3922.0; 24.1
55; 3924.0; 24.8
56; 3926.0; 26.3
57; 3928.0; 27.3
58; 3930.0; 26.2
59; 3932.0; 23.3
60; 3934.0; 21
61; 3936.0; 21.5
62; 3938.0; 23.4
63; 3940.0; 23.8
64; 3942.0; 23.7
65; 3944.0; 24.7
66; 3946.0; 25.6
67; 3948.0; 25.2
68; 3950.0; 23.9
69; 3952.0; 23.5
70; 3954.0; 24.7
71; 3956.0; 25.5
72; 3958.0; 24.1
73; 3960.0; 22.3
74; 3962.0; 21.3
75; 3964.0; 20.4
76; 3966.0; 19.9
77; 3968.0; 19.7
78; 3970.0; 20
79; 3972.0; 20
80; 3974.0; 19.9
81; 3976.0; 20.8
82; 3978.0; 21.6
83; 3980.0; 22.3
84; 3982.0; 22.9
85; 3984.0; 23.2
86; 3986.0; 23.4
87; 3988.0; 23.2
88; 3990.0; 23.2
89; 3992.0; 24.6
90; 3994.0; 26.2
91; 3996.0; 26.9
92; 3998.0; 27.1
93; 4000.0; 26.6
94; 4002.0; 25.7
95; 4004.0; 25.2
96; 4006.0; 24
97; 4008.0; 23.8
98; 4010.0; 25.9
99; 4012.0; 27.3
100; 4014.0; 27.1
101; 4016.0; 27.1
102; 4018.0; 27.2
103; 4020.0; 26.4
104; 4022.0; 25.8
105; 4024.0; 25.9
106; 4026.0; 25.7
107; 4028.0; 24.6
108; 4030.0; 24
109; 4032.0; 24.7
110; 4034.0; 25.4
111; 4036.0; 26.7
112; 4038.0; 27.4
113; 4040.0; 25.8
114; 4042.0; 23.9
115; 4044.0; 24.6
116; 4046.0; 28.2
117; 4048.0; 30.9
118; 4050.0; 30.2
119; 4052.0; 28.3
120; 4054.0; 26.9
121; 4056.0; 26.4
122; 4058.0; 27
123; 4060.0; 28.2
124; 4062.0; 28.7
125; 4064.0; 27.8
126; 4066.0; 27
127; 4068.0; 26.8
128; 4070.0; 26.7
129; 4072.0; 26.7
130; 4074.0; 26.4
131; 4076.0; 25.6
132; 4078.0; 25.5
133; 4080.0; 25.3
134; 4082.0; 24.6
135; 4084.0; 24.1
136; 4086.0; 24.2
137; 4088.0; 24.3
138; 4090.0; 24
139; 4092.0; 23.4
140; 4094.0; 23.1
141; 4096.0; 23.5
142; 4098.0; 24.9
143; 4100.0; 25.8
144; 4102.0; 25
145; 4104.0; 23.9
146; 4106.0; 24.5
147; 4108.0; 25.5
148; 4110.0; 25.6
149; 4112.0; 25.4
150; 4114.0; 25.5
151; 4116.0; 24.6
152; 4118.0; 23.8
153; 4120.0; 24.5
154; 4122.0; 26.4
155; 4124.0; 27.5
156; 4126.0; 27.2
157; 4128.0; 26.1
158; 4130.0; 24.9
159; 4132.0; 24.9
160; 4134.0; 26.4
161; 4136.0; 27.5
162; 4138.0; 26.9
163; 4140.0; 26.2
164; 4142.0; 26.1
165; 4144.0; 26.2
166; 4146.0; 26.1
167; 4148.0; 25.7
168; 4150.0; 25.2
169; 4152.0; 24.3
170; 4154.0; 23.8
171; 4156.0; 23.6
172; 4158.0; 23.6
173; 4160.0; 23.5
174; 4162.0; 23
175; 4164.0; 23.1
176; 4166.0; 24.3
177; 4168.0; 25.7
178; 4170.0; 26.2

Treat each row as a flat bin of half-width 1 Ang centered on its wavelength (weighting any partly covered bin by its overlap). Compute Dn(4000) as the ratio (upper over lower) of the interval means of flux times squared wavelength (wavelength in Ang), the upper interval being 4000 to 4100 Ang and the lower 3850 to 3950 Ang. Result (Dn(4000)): 1.2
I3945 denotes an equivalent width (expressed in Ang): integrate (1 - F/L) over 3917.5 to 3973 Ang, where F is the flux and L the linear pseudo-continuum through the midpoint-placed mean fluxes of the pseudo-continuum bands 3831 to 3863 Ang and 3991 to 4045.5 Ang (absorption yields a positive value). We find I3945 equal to 2.2 Ang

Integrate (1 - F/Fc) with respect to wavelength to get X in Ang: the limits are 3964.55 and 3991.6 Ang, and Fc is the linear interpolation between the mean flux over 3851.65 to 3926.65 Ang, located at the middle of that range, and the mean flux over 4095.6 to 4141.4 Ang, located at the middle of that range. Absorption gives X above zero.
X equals 3.2 Ang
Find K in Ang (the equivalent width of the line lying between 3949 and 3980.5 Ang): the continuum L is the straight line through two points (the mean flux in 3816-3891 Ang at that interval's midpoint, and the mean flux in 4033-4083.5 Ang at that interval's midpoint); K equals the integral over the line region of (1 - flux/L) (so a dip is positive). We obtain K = 4.1 Ang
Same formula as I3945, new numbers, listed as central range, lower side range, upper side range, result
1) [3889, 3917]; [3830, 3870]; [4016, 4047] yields 0.6 Ang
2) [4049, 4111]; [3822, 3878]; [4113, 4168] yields -2.7 Ang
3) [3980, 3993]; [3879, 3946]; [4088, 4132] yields 0.5 Ang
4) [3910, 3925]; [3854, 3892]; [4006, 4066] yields 0.4 Ang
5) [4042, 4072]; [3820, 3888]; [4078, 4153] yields -3.3 Ang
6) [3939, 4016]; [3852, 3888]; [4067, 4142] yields 3.3 Ang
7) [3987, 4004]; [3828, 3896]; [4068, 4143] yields -0.8 Ang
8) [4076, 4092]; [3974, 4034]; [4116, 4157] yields 0.5 Ang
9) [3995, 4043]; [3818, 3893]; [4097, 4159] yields -2.6 Ang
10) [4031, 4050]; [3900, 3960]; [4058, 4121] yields -1.3 Ang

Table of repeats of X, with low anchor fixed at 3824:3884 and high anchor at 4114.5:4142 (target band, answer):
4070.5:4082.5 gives -0.2 Ang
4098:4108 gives 0.3 Ang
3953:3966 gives 0.8 Ang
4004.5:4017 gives -0.6 Ang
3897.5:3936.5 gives 0.1 Ang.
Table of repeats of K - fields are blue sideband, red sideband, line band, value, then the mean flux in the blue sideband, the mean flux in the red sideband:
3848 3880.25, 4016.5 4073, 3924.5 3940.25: 0.66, 24.3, 26.7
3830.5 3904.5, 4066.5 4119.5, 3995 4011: -0.89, 23.3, 25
